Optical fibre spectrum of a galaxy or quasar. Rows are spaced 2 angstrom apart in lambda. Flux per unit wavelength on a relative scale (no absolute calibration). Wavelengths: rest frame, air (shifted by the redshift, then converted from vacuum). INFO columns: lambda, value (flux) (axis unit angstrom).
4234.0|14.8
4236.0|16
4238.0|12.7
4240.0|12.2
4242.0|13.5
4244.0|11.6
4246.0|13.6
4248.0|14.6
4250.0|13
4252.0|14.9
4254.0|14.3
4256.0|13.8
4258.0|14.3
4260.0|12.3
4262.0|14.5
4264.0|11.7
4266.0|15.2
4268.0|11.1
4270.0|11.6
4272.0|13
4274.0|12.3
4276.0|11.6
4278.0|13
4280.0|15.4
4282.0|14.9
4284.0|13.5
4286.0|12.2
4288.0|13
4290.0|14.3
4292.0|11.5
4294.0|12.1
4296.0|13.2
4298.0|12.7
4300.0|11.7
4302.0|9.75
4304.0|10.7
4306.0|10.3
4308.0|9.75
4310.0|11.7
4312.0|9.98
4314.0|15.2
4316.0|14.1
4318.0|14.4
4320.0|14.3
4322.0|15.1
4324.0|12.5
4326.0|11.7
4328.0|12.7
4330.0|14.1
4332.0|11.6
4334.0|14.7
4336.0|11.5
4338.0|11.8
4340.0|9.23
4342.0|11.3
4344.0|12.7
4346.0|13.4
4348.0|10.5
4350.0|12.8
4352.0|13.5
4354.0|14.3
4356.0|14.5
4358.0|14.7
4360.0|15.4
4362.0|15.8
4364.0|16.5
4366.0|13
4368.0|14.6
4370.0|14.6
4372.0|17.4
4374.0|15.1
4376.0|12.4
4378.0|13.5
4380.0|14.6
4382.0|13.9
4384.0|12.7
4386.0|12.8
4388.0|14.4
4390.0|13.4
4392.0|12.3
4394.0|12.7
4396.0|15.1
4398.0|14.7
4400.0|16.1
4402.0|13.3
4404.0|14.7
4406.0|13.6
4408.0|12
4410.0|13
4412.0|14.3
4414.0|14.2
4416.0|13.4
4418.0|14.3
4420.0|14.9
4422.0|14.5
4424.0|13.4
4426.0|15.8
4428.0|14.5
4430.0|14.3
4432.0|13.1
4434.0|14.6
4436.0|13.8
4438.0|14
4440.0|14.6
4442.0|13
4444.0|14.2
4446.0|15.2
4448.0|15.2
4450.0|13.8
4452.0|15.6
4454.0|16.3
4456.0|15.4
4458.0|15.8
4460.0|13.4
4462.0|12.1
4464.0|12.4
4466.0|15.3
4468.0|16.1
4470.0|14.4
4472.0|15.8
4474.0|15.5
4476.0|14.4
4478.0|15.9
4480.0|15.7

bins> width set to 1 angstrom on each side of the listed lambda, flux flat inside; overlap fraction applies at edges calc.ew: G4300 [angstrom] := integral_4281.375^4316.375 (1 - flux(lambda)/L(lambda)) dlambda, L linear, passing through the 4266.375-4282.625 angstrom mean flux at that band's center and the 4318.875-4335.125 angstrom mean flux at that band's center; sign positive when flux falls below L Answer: 2.4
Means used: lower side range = 12.9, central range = 12.2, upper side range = 13.3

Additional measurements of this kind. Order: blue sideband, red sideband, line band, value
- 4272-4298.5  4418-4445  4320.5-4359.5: 1.9 angstrom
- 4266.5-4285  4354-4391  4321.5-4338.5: 1.2 angstrom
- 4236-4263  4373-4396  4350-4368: -1.4 angstrom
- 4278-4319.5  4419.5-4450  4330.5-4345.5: 1.3 angstrom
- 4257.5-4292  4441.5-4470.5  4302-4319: 1.9 angstrom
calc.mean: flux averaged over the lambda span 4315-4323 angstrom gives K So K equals 14.5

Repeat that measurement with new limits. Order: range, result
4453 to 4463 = 14.6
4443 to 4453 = 14.8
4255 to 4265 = 13.3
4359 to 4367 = 15.2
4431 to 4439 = 13.9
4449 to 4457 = 15.3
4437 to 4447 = 14.2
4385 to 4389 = 13.6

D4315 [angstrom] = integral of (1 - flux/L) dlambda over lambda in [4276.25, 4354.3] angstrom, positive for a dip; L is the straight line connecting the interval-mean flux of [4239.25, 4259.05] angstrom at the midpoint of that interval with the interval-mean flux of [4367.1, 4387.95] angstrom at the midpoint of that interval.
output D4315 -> 7.4 angstrom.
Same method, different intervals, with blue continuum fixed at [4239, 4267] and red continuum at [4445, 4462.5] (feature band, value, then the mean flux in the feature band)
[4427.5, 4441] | 0.54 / 14.1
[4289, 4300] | 0.91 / 12.7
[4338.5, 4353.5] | 2.27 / 12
